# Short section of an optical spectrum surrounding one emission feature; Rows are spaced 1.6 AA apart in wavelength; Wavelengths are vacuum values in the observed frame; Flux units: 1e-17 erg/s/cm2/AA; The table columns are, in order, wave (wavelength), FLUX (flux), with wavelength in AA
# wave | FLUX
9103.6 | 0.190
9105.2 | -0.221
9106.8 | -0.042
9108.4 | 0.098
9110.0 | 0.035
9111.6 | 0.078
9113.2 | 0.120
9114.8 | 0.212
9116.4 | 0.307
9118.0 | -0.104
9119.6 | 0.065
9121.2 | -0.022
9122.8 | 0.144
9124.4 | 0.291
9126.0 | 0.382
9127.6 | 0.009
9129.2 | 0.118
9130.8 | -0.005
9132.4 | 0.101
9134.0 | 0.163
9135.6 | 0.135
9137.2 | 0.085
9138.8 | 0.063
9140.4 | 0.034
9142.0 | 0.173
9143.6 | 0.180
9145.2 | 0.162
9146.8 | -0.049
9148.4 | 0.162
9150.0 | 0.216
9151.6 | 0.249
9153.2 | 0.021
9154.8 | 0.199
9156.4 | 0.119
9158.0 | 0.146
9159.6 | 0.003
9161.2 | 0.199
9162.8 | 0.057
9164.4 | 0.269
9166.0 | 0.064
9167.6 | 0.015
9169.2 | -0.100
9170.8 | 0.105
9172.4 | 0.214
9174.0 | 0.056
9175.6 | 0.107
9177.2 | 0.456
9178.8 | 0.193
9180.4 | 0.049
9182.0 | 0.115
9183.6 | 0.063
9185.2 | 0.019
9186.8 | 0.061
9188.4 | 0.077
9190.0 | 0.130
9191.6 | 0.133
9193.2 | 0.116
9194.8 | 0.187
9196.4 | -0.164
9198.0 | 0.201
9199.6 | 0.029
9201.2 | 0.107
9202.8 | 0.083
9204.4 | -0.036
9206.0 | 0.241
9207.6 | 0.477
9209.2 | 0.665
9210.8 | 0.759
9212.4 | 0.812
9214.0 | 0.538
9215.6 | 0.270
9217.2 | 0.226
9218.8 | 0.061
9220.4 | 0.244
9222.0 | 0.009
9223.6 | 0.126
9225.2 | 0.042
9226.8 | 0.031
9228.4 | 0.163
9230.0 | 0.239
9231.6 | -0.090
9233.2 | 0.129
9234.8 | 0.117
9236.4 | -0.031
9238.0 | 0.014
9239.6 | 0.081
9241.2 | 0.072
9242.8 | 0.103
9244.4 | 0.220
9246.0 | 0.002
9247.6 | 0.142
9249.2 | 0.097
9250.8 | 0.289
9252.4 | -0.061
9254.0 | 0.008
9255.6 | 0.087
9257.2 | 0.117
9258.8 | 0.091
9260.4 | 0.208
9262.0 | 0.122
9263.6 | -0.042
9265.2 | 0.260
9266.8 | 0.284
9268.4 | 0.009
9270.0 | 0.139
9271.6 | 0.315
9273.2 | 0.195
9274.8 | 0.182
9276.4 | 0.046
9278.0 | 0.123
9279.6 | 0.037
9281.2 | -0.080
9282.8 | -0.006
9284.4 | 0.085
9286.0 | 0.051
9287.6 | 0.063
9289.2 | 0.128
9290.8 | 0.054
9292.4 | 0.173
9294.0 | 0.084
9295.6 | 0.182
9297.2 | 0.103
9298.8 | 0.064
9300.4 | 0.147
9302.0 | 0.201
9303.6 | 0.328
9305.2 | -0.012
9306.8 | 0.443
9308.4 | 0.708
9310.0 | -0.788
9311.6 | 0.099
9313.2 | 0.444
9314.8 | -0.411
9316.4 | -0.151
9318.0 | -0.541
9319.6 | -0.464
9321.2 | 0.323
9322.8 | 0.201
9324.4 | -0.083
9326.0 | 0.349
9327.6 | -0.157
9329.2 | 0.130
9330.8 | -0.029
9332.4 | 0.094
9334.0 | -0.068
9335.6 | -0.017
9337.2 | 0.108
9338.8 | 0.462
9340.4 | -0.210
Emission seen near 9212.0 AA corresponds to H-beta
